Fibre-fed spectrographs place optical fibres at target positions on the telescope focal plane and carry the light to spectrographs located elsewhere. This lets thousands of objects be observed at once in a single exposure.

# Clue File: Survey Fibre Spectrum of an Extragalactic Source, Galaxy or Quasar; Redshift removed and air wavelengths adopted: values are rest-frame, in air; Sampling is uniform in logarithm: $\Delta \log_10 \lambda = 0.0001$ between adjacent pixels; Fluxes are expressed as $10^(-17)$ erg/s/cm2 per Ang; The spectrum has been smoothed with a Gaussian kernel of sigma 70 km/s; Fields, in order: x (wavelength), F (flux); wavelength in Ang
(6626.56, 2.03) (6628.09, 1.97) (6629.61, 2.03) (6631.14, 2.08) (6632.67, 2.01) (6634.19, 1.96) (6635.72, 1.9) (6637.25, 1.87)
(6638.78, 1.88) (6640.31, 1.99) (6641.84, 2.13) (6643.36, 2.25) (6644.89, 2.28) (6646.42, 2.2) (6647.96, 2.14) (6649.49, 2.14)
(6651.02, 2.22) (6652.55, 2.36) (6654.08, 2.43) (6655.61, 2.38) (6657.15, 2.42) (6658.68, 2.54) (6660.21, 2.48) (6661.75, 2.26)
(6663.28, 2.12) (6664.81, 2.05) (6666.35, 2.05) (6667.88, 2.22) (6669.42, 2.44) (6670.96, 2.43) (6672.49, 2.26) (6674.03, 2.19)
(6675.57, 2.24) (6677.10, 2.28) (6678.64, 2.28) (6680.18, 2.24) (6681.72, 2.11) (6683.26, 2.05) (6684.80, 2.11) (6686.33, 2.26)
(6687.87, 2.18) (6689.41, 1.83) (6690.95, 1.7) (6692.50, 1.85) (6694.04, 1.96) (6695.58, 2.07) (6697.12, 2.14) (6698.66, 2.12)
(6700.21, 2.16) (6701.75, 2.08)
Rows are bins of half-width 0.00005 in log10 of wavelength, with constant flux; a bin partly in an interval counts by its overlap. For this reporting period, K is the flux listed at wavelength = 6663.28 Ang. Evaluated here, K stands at 2.12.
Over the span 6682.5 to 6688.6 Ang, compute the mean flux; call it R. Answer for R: 2.15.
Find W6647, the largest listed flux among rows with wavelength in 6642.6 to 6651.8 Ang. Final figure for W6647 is 2.28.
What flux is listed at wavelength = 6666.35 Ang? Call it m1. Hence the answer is 2.05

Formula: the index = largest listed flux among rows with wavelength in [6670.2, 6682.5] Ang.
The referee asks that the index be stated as 2.43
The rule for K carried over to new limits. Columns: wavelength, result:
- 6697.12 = 2.14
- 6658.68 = 2.54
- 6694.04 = 1.96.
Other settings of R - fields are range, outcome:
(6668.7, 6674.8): 2.33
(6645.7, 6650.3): 2.16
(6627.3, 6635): 2.01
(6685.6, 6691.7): 1.99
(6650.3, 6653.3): 2.29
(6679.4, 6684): 2.13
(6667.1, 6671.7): 2.36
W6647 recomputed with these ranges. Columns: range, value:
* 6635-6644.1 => 2.25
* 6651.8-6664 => 2.54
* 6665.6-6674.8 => 2.44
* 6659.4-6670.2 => 2.48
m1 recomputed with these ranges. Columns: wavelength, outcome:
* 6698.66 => 2.12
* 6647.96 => 2.14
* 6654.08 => 2.43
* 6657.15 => 2.42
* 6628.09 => 1.97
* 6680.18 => 2.24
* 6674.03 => 2.19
